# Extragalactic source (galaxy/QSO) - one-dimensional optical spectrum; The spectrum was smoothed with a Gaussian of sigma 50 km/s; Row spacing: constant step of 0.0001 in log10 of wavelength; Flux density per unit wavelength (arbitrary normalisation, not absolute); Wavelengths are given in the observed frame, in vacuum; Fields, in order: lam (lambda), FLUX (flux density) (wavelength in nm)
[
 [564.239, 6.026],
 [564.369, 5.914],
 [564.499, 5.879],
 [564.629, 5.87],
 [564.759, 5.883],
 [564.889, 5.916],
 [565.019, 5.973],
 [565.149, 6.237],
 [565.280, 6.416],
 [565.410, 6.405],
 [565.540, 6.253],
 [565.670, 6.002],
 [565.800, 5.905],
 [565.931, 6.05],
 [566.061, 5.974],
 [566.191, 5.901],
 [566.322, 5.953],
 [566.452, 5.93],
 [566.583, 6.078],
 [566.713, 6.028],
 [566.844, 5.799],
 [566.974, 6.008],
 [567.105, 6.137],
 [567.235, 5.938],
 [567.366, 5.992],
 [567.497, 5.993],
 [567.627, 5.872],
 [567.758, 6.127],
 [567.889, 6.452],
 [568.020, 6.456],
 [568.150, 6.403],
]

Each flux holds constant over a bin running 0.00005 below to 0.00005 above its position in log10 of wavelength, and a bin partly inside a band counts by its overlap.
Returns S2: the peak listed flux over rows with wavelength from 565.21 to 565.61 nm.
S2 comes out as 6.416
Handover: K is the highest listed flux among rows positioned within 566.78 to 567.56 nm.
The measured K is 6.137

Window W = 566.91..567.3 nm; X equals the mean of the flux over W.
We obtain 6.03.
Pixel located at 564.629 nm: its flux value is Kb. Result 5.87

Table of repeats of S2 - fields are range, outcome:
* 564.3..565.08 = 5.973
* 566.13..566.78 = 6.078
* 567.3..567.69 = 5.993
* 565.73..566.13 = 6.05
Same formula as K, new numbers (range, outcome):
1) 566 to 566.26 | 5.974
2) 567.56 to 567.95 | 6.452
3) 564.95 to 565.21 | 6.237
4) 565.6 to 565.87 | 6.002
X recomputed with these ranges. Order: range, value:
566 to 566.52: 5.94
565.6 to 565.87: 5.96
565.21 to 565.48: 6.39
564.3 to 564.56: 5.9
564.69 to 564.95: 5.9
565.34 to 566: 6.13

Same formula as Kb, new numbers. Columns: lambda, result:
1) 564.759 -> 5.883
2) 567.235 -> 5.938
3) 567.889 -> 6.452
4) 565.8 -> 5.905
